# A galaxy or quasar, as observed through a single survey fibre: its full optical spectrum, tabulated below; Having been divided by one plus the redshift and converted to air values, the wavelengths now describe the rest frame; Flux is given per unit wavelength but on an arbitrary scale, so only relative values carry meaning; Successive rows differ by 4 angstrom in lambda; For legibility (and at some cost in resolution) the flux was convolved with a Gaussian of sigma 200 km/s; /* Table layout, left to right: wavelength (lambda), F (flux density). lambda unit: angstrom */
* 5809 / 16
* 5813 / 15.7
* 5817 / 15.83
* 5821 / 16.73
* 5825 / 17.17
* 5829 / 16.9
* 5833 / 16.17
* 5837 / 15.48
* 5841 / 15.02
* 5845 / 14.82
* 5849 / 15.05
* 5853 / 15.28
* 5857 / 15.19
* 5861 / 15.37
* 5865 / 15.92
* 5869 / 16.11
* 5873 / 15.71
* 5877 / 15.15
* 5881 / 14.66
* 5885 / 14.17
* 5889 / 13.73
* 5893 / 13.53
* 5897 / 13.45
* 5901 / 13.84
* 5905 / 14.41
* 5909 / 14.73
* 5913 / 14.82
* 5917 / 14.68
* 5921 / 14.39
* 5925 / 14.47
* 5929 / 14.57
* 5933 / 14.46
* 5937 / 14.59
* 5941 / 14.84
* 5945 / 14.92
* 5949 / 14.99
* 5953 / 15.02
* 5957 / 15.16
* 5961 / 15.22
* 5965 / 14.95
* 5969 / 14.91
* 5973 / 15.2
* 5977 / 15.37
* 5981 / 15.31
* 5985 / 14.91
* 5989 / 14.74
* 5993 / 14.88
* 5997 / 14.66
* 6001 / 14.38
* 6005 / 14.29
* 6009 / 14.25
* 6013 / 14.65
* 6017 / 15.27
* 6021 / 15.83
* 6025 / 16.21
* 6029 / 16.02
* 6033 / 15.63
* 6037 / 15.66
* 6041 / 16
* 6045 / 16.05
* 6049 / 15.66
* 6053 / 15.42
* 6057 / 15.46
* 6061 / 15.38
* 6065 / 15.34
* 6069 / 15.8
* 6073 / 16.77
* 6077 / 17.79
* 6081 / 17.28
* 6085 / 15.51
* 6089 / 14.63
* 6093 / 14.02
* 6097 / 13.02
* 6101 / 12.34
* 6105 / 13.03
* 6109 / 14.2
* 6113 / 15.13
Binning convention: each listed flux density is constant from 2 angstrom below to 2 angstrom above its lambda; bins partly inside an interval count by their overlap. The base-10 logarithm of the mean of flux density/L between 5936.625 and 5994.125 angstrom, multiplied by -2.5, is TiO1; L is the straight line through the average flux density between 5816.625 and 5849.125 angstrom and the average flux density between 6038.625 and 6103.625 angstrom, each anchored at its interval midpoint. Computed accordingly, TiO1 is 0.044 mag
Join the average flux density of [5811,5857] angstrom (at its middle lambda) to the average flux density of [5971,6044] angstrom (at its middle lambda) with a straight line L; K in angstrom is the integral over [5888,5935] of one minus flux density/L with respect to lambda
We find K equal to 3.8 angstrom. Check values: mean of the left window 15.8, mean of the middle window 14.3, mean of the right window 15.2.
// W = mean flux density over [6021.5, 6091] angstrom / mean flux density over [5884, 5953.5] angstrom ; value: 1.10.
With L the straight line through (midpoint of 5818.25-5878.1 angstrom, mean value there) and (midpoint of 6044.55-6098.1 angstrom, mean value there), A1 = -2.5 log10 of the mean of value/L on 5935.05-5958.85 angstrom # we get 0.05 mag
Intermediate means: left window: 15.7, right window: 15.6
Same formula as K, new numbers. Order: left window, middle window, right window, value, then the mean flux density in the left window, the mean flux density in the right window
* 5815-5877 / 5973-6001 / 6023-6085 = 1.7 angstrom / 15.8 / 16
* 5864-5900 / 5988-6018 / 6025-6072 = 1.6 angstrom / 14.7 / 15.7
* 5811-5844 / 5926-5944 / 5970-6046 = 1.1 angstrom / 16.1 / 15.2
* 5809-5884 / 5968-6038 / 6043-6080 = 3.5 angstrom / 15.7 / 16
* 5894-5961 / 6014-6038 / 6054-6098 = -0.7 angstrom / 14.6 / 15.6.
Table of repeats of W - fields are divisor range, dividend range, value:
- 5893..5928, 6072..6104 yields 1.05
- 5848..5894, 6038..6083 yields 1.07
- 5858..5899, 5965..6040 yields 1.02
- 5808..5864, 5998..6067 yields 0.98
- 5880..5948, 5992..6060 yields 1.07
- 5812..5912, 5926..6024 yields 0.98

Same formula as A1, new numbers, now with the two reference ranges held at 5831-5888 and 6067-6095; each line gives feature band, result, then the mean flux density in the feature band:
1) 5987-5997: 0.06 mag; 14.8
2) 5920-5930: 0.07 mag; 14.5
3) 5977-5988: 0.04 mag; 15.1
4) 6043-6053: 0.01 mag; 15.8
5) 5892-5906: 0.12 mag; 13.8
